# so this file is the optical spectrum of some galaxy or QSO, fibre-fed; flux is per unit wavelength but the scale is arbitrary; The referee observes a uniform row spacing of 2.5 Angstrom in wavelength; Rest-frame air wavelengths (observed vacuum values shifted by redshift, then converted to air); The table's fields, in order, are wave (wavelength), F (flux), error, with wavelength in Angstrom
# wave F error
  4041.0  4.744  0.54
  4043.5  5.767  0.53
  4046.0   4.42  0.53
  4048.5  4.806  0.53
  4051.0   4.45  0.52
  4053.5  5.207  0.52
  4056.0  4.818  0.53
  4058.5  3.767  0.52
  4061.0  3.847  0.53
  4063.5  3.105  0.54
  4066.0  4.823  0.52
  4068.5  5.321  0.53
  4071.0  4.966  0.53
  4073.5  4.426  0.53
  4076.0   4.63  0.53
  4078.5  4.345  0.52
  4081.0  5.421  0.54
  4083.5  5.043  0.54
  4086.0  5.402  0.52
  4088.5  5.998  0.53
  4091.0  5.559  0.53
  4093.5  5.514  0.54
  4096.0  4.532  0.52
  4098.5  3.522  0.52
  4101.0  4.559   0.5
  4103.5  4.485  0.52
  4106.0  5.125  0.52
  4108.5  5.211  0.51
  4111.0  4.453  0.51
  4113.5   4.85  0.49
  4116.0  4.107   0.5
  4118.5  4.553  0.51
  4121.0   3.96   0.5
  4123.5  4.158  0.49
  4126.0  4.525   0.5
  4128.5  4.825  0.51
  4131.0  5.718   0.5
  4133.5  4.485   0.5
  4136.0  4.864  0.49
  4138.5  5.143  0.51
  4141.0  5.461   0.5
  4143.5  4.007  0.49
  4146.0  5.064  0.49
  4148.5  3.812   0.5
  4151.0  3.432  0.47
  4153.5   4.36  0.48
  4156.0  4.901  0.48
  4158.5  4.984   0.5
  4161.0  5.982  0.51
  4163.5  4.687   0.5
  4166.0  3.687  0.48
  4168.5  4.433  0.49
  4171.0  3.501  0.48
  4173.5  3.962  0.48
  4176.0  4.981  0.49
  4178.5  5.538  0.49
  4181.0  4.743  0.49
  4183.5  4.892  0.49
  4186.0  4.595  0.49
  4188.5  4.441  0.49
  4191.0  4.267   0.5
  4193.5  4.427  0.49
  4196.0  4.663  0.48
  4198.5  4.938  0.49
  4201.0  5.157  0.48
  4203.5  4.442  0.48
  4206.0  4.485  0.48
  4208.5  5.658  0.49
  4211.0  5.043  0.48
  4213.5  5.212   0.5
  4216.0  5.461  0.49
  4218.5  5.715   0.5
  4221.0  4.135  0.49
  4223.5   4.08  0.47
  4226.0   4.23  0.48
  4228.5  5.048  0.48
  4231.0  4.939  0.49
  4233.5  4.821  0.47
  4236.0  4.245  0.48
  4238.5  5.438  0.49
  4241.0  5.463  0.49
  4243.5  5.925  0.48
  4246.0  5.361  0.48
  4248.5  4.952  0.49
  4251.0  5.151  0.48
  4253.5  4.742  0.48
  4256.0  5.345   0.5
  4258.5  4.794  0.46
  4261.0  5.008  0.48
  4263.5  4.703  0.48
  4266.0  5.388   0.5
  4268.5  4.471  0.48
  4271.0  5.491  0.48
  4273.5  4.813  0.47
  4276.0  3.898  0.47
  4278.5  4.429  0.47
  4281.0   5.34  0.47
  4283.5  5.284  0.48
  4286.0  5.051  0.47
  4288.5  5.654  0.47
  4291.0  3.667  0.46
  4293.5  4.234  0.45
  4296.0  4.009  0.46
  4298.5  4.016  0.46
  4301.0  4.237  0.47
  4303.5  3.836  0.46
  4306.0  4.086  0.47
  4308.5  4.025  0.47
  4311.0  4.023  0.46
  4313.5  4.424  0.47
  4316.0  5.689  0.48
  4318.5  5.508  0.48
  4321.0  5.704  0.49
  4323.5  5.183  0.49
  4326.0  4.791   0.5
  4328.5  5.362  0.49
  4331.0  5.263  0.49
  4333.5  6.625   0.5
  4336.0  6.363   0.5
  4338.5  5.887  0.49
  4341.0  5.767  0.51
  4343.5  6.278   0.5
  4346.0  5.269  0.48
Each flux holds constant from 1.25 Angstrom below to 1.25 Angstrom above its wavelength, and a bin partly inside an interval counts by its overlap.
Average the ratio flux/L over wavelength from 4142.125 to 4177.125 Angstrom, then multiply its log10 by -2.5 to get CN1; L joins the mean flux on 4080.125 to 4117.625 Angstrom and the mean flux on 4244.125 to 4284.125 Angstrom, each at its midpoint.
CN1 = 0.119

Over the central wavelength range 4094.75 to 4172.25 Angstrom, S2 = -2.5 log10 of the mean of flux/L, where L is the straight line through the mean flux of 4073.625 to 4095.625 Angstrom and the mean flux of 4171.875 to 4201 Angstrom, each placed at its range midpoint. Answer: 0.085 mag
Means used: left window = 5.17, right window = 4.68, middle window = 4.56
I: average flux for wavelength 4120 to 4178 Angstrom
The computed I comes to 4.58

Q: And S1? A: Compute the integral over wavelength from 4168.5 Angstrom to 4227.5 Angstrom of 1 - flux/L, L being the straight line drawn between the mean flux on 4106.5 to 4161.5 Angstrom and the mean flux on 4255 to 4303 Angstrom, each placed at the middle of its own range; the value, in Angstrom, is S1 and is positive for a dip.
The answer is -0.4 Angstrom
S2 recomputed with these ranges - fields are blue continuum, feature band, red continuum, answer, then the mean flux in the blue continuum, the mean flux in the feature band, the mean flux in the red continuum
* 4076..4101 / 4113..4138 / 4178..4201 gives 0.064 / 4.99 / 4.61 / 4.72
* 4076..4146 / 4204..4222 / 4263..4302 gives -0.080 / 4.81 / 5.09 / 4.67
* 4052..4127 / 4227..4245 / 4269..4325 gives -0.100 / 4.67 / 5.12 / 4.66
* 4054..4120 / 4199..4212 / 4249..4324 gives -0.051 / 4.71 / 4.95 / 4.74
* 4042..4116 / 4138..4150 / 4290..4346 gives 0.040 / 4.76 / 4.64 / 4.97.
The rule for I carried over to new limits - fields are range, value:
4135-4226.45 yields 4.69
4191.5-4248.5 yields 4.94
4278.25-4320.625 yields 4.59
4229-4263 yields 5.08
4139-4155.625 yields 4.42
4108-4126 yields 4.44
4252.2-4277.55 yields 4.86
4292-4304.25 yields 4.07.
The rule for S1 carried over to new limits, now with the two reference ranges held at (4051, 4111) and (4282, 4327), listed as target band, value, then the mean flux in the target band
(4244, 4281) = -2.2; 4.93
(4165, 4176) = 1.6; 4.02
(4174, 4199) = -0.1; 4.72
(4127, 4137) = -0.5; 4.96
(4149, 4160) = 0.7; 4.41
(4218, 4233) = 0.1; 4.65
